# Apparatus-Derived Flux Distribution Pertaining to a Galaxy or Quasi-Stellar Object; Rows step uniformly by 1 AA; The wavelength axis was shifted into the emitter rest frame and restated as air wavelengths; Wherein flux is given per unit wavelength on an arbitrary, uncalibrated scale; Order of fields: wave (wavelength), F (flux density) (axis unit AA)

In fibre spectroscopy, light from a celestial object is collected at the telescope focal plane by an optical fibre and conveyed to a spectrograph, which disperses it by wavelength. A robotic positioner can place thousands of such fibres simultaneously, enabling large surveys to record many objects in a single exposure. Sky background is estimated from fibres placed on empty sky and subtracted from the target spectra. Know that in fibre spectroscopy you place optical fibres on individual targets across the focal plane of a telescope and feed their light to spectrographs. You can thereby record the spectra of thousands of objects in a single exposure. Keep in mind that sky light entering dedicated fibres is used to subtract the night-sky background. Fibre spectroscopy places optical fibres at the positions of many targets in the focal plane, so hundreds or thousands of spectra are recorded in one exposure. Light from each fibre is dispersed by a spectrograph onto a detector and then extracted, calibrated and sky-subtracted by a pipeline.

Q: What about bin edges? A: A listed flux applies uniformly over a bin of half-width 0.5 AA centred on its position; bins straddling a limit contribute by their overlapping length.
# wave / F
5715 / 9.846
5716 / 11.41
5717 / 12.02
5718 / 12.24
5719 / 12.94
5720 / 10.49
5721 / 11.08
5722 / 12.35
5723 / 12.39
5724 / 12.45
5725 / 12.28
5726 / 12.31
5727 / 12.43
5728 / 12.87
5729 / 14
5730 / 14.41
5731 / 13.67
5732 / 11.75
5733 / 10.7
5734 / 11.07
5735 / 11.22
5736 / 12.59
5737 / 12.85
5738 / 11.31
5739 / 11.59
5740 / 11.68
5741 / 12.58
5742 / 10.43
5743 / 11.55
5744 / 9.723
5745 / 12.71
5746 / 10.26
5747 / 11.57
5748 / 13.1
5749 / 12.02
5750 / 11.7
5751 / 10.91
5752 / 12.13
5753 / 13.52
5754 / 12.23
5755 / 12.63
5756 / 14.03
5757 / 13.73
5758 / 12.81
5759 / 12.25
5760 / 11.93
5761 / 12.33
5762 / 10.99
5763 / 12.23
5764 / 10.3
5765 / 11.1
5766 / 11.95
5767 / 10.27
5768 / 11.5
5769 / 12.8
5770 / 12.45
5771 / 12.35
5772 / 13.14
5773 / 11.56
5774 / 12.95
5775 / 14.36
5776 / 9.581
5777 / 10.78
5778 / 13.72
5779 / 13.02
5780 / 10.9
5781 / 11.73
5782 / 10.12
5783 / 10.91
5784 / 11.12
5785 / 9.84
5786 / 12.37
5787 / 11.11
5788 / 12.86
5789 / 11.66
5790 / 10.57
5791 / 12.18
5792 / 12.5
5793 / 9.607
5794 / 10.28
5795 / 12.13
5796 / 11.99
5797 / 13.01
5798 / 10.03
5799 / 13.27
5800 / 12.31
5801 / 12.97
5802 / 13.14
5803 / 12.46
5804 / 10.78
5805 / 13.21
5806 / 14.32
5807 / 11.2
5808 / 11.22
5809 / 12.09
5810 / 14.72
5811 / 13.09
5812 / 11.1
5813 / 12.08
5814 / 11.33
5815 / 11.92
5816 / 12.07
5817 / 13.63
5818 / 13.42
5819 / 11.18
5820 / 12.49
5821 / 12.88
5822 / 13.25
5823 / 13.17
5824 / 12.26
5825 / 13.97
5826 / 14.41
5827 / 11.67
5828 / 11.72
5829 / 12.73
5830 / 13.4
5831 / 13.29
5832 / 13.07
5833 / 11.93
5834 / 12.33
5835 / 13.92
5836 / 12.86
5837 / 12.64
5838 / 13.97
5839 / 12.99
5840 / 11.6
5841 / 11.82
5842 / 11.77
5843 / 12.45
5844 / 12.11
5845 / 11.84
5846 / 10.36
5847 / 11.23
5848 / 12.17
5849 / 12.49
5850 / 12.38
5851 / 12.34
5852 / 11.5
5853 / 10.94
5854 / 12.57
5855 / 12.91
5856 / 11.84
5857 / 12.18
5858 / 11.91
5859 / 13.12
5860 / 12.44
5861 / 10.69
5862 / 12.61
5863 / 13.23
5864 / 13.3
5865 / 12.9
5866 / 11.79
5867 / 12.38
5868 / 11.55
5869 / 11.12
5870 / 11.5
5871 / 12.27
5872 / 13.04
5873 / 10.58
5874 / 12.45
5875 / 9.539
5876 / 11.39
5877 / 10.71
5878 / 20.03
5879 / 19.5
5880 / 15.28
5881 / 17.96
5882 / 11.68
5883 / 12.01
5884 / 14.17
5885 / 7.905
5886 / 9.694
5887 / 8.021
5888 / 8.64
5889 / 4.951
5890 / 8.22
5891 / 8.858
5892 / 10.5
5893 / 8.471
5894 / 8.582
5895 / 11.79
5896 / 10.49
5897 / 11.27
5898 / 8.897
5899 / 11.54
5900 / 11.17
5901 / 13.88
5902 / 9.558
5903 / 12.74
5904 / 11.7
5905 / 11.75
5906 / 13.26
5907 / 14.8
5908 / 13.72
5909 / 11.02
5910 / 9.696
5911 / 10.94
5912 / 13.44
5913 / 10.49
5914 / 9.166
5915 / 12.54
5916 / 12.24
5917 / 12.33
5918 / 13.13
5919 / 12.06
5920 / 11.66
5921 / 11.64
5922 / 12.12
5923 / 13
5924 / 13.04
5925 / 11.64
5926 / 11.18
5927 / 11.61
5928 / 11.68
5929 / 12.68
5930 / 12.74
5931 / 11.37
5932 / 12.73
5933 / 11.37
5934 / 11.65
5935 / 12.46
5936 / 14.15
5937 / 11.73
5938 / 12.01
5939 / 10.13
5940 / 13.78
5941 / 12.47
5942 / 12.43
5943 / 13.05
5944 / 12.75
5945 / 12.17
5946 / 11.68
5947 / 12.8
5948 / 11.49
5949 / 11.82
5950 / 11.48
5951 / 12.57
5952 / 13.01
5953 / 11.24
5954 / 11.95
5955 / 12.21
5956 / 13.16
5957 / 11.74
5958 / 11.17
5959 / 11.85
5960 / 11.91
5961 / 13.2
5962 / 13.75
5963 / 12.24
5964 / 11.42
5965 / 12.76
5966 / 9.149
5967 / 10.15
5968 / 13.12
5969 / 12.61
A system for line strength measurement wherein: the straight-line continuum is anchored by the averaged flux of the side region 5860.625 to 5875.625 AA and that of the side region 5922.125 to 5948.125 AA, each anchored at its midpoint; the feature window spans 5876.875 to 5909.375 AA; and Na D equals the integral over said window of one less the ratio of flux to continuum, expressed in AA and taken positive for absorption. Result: 1.17 AA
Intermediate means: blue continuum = 11.9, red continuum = 12.2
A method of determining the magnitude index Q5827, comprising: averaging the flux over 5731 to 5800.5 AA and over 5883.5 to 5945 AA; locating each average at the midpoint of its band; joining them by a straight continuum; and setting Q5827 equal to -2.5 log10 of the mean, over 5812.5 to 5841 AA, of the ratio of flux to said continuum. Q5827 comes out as -0.09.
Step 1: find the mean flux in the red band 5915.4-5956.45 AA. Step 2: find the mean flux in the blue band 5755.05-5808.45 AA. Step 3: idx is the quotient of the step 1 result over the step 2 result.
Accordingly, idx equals 1.0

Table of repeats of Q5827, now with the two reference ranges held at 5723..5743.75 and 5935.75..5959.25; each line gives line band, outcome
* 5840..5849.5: 0.03 mag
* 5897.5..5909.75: 0.02 mag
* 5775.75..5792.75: 0.06 mag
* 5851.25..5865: -0.01 mag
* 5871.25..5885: -0.11 mag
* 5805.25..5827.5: -0.04 mag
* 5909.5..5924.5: 0.03 mag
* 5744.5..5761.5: -0.02 mag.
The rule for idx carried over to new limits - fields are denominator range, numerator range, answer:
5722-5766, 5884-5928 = 0.91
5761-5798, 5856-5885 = 1.10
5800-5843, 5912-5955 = 0.96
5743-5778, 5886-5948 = 0.96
